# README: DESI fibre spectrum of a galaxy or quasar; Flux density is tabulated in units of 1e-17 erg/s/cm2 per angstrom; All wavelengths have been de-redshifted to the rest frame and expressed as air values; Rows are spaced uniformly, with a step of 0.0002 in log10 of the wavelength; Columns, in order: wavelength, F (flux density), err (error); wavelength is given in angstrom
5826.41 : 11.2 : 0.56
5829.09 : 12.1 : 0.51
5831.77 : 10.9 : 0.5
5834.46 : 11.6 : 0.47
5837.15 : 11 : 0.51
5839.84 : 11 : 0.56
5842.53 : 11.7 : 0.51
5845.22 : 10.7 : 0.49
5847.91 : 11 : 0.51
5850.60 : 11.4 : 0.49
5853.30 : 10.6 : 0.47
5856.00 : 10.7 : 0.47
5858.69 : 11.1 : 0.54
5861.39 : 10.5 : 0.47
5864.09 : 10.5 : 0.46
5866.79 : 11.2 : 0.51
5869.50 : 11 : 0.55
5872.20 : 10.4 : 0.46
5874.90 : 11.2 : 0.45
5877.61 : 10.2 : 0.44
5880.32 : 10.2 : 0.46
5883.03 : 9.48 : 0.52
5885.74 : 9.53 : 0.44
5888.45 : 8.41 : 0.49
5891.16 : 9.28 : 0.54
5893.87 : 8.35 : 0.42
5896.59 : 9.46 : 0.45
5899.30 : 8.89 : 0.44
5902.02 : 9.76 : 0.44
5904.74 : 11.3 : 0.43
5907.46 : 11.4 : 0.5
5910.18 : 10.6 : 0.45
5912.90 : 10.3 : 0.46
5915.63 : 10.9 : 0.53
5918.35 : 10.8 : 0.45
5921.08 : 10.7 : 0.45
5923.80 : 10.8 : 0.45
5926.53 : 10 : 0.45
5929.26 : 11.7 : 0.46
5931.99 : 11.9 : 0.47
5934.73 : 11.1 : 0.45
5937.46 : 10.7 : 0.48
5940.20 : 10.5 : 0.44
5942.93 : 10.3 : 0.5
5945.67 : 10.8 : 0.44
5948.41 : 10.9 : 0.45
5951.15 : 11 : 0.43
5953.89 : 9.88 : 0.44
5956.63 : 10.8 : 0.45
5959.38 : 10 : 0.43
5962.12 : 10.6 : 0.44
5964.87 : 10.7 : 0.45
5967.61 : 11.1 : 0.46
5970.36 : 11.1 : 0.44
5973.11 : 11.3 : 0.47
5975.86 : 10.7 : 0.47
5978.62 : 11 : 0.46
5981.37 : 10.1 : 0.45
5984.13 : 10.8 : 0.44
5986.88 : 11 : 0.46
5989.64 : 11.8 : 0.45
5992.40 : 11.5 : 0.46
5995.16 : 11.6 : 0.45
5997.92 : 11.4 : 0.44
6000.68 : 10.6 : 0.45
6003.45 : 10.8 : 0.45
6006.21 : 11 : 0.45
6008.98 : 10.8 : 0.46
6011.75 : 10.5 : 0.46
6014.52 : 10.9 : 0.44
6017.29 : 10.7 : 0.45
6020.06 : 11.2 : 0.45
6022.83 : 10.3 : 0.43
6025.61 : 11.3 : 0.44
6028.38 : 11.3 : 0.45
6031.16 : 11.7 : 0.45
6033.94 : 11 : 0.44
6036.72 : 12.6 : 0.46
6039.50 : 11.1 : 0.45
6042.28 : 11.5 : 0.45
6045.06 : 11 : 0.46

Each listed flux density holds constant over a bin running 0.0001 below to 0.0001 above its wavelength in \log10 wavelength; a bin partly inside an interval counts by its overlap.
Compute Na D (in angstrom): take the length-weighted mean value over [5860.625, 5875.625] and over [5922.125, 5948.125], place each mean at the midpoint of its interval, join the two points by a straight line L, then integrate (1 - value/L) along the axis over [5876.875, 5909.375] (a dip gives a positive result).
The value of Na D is 3.4 angstrom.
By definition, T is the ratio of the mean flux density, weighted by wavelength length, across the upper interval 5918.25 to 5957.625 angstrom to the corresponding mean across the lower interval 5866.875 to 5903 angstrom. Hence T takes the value 1.11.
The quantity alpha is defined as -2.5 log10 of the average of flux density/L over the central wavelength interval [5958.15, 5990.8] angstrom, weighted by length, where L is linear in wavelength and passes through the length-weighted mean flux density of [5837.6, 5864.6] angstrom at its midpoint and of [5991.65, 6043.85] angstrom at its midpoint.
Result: 0.02 mag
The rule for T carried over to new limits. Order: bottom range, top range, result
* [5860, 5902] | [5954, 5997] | 1.10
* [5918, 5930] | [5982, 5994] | 1.04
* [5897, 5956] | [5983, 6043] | 1.05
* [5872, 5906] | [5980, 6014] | 1.13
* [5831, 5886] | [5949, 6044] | 1.02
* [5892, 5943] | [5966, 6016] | 1.05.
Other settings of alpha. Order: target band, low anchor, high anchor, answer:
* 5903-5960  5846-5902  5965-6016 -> -0.02 mag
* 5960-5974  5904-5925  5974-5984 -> -0.02 mag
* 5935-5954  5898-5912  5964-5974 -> 0.01 mag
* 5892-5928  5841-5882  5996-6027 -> 0.06 mag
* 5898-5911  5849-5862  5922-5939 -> 0.06 mag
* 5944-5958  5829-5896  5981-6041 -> 0.02 mag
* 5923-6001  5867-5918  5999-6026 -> -0.04 mag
